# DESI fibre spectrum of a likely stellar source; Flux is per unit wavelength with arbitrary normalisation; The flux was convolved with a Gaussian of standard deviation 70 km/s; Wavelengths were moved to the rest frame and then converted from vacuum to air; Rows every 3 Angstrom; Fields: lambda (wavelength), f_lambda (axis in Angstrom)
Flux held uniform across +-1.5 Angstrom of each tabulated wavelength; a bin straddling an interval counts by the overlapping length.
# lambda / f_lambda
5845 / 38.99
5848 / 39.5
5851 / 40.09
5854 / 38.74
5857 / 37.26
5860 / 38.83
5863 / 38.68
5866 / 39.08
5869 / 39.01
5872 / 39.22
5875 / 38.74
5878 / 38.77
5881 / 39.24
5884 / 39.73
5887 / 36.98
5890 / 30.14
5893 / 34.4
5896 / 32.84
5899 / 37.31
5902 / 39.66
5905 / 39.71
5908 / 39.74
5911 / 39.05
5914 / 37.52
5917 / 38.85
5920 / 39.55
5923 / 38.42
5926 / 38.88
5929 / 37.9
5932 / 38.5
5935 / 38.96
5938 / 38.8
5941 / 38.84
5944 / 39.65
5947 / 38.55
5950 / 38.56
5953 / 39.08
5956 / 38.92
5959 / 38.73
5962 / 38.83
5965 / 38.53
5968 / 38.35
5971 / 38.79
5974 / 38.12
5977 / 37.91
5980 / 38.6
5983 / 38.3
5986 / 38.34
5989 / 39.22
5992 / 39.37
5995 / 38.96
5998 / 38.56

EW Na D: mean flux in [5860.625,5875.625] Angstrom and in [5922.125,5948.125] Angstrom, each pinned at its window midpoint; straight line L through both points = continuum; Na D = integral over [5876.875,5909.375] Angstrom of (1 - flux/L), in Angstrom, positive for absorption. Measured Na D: 1.5 Angstrom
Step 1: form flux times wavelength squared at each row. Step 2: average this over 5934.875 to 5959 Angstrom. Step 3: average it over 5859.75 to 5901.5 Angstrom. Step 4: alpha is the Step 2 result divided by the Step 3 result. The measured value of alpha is 1.07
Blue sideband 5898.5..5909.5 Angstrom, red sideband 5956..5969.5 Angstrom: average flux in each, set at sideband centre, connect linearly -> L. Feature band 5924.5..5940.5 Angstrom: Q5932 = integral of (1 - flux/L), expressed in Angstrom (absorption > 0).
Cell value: 0.1 Angstrom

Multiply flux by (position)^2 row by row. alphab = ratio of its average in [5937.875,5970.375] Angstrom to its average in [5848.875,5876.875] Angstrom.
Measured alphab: 1.0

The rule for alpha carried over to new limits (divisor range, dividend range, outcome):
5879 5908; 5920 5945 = 1.07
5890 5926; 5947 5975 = 1.05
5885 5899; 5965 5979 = 1.15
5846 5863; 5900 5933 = 1.02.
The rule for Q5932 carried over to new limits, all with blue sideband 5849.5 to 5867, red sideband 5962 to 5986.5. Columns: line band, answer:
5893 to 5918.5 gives 0.5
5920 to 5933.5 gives 0.0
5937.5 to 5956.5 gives -0.2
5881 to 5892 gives 0.7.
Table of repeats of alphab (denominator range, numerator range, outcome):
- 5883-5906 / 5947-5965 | 1.09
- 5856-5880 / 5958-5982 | 1.03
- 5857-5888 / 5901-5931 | 1.02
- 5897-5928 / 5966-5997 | 1.02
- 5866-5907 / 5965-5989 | 1.06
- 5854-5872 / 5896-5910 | 1.01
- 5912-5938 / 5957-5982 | 1.01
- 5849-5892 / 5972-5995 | 1.05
